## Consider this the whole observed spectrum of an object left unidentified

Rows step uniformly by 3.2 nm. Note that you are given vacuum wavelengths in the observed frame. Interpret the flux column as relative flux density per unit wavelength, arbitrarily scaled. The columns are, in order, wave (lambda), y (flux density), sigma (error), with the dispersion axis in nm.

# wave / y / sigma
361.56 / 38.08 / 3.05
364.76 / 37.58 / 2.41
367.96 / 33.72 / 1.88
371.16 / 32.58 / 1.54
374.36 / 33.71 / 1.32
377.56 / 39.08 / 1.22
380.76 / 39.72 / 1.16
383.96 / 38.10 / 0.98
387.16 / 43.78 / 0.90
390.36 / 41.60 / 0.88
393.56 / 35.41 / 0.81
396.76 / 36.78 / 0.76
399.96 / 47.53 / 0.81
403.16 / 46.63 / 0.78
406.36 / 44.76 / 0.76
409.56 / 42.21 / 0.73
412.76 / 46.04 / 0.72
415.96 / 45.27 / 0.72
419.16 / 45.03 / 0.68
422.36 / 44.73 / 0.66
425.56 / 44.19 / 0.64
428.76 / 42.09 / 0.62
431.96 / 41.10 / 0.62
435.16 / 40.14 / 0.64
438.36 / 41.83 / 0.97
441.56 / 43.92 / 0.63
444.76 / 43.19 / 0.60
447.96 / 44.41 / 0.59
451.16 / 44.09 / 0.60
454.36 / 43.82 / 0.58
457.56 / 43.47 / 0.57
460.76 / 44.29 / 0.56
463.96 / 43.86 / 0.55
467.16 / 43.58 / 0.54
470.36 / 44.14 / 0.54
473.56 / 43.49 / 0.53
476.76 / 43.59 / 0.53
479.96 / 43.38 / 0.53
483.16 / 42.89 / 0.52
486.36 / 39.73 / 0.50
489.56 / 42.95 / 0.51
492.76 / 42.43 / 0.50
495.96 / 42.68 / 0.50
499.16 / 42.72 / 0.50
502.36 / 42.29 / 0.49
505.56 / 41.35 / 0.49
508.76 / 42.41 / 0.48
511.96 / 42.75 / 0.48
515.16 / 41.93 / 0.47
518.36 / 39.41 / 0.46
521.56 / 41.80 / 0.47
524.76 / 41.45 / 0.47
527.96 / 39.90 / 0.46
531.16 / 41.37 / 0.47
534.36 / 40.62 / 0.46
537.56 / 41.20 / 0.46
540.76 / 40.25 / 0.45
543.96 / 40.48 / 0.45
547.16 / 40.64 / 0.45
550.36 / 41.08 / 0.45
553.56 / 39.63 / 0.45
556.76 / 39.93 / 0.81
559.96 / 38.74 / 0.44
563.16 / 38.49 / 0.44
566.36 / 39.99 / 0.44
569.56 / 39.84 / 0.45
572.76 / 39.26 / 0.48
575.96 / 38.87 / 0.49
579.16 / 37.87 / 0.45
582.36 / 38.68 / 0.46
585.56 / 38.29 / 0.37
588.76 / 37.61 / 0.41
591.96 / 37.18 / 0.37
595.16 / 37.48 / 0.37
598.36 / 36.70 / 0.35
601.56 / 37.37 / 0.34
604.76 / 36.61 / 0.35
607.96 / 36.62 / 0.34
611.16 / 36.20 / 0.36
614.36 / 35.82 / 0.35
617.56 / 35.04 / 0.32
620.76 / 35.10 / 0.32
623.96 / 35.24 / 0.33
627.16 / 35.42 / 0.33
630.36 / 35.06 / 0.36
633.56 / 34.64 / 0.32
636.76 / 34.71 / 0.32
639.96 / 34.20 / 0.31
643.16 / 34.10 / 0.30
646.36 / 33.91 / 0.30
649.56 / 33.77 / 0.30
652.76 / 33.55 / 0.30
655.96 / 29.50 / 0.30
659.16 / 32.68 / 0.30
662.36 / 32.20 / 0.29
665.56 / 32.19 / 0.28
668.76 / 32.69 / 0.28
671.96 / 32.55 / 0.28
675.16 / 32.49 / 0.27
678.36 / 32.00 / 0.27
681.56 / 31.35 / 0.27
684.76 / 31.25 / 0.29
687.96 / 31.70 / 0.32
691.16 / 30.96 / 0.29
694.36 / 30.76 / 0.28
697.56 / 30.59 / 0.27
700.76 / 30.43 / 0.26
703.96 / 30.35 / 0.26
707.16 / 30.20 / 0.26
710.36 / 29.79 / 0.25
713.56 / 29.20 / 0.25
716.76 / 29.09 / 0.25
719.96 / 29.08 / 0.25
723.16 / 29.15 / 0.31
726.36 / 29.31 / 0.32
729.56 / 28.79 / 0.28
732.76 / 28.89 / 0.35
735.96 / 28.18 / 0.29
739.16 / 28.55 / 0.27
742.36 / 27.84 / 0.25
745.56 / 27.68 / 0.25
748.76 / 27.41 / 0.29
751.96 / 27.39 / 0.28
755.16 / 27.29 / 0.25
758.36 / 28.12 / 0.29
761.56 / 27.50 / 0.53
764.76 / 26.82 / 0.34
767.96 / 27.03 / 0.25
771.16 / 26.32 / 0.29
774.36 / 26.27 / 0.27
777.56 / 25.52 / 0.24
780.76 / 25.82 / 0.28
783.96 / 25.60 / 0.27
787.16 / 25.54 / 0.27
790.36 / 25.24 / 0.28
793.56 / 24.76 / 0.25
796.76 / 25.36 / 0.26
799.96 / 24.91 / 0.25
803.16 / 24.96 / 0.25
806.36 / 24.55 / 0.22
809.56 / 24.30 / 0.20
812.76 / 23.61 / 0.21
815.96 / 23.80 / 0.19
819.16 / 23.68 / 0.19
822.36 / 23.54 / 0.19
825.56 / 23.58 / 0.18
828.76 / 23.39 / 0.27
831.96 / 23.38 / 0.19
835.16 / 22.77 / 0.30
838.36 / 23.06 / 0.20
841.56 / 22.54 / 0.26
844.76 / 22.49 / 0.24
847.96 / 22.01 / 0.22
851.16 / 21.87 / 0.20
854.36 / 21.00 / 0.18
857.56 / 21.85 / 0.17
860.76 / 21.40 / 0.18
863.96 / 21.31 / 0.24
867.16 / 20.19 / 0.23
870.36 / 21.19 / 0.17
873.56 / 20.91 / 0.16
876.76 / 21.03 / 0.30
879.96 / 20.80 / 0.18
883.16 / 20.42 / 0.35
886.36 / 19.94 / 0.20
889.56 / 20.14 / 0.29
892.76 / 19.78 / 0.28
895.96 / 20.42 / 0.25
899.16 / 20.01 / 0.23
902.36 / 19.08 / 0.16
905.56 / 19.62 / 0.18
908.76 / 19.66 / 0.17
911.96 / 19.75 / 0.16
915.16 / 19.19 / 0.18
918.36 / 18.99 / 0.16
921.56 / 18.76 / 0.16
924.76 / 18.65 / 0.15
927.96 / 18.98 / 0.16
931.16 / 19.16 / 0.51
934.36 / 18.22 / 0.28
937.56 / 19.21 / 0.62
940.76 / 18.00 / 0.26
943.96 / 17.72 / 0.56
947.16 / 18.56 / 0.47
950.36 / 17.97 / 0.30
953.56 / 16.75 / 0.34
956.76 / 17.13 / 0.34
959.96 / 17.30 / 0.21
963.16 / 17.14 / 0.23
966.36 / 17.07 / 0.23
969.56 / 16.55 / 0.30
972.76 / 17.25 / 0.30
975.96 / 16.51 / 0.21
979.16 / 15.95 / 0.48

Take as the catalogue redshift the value 0.000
